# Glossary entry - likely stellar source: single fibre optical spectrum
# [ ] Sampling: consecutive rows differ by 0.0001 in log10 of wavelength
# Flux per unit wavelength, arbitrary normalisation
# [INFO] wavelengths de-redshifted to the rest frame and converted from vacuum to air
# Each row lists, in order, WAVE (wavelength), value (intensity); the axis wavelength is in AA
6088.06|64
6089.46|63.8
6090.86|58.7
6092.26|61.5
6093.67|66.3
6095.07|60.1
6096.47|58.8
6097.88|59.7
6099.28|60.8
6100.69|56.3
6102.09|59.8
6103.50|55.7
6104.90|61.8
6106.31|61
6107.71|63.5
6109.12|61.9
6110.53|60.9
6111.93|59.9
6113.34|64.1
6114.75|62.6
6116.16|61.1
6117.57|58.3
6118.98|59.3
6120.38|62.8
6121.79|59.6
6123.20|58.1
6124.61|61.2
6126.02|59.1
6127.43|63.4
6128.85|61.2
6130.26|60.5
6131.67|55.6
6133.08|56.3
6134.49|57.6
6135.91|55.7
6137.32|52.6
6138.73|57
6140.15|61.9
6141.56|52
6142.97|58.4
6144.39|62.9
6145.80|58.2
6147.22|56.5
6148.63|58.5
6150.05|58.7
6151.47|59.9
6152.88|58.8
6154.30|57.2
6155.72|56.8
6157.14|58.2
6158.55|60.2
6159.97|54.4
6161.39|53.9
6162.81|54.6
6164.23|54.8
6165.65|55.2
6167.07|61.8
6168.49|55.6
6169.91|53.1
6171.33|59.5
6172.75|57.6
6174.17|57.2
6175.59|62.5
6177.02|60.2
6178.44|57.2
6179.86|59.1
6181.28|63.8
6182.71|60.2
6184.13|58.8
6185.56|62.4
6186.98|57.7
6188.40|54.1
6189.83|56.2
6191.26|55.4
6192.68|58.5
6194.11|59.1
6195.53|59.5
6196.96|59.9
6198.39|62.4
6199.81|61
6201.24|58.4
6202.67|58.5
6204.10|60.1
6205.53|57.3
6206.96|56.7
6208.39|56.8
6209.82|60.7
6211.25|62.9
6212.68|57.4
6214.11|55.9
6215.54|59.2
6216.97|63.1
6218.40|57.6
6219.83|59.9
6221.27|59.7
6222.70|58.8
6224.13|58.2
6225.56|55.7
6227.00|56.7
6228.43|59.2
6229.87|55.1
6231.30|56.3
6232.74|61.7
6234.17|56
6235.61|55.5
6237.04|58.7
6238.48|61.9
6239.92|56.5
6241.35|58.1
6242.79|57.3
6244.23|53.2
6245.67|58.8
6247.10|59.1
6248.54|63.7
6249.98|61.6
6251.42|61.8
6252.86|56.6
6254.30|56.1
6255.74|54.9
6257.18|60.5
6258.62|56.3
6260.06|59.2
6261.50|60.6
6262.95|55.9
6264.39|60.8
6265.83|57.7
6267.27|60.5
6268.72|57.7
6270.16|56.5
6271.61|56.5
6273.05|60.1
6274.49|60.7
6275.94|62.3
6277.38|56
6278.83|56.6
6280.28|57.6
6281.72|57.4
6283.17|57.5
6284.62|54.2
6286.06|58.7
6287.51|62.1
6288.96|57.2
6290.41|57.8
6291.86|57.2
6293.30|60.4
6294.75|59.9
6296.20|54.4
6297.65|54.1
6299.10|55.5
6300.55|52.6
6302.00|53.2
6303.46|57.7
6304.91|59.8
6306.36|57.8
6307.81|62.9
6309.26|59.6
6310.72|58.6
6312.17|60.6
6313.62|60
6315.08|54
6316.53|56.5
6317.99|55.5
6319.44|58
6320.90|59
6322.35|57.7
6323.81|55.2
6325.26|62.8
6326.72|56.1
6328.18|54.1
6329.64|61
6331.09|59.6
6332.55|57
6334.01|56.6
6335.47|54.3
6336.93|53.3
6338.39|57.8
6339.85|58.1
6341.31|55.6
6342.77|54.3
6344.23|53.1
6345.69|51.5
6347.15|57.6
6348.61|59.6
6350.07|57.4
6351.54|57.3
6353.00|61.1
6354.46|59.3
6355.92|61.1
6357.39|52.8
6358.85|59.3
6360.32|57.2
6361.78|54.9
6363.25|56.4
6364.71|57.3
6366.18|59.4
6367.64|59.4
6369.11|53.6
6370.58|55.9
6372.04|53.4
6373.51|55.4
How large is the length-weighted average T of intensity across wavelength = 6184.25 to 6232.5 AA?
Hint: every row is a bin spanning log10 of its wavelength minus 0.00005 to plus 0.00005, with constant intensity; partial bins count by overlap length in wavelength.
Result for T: 58.5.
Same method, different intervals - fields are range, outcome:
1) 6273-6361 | 57.5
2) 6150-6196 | 57.9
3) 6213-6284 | 58.3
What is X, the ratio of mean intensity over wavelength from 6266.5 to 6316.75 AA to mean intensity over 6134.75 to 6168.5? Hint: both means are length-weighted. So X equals 1.0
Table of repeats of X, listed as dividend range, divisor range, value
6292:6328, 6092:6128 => 0.95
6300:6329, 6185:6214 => 0.98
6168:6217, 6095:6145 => 0.99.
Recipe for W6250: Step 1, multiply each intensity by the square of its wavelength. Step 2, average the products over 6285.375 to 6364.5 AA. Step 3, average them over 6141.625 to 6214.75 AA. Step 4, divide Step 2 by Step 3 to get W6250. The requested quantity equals 1.03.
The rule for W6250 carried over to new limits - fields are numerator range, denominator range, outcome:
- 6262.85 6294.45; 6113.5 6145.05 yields 1.04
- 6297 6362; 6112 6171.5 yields 1.04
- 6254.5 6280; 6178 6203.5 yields 1.01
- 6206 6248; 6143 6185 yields 1.02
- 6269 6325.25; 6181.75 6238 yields 1.01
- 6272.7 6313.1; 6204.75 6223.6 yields 1.01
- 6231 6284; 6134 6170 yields 1.06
